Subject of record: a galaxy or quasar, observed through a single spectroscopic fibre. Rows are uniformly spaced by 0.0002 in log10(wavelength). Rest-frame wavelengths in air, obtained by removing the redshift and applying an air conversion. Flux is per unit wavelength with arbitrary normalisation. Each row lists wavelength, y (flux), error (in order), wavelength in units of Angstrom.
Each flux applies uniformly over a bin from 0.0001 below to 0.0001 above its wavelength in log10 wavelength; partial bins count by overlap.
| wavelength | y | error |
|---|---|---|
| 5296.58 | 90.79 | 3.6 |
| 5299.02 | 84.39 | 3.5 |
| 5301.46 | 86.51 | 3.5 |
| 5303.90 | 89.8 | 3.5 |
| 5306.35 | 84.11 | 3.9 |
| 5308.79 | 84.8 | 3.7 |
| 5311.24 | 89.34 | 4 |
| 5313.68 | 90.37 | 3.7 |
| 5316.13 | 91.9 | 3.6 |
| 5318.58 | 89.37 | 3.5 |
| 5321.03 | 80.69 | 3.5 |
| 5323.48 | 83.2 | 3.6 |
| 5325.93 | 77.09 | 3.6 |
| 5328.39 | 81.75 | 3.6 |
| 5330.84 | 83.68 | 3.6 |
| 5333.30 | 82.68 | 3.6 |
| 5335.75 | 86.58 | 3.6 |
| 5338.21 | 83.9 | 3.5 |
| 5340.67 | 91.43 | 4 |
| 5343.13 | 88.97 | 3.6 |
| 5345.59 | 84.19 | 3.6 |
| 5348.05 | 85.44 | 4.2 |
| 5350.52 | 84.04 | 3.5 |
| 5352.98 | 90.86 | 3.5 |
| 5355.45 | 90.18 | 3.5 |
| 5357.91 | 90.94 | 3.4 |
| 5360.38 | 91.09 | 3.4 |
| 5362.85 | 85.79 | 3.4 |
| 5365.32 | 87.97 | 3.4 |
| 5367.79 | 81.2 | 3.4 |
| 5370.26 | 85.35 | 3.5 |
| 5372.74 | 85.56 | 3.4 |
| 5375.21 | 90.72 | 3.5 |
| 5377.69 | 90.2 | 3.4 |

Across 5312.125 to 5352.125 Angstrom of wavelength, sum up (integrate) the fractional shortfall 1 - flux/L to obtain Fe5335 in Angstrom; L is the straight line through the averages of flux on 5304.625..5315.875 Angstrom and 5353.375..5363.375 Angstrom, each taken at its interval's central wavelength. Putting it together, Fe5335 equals 1.5 Angstrom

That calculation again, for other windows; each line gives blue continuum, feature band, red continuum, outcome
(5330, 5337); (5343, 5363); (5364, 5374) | -0.77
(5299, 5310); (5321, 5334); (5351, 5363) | 0.91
